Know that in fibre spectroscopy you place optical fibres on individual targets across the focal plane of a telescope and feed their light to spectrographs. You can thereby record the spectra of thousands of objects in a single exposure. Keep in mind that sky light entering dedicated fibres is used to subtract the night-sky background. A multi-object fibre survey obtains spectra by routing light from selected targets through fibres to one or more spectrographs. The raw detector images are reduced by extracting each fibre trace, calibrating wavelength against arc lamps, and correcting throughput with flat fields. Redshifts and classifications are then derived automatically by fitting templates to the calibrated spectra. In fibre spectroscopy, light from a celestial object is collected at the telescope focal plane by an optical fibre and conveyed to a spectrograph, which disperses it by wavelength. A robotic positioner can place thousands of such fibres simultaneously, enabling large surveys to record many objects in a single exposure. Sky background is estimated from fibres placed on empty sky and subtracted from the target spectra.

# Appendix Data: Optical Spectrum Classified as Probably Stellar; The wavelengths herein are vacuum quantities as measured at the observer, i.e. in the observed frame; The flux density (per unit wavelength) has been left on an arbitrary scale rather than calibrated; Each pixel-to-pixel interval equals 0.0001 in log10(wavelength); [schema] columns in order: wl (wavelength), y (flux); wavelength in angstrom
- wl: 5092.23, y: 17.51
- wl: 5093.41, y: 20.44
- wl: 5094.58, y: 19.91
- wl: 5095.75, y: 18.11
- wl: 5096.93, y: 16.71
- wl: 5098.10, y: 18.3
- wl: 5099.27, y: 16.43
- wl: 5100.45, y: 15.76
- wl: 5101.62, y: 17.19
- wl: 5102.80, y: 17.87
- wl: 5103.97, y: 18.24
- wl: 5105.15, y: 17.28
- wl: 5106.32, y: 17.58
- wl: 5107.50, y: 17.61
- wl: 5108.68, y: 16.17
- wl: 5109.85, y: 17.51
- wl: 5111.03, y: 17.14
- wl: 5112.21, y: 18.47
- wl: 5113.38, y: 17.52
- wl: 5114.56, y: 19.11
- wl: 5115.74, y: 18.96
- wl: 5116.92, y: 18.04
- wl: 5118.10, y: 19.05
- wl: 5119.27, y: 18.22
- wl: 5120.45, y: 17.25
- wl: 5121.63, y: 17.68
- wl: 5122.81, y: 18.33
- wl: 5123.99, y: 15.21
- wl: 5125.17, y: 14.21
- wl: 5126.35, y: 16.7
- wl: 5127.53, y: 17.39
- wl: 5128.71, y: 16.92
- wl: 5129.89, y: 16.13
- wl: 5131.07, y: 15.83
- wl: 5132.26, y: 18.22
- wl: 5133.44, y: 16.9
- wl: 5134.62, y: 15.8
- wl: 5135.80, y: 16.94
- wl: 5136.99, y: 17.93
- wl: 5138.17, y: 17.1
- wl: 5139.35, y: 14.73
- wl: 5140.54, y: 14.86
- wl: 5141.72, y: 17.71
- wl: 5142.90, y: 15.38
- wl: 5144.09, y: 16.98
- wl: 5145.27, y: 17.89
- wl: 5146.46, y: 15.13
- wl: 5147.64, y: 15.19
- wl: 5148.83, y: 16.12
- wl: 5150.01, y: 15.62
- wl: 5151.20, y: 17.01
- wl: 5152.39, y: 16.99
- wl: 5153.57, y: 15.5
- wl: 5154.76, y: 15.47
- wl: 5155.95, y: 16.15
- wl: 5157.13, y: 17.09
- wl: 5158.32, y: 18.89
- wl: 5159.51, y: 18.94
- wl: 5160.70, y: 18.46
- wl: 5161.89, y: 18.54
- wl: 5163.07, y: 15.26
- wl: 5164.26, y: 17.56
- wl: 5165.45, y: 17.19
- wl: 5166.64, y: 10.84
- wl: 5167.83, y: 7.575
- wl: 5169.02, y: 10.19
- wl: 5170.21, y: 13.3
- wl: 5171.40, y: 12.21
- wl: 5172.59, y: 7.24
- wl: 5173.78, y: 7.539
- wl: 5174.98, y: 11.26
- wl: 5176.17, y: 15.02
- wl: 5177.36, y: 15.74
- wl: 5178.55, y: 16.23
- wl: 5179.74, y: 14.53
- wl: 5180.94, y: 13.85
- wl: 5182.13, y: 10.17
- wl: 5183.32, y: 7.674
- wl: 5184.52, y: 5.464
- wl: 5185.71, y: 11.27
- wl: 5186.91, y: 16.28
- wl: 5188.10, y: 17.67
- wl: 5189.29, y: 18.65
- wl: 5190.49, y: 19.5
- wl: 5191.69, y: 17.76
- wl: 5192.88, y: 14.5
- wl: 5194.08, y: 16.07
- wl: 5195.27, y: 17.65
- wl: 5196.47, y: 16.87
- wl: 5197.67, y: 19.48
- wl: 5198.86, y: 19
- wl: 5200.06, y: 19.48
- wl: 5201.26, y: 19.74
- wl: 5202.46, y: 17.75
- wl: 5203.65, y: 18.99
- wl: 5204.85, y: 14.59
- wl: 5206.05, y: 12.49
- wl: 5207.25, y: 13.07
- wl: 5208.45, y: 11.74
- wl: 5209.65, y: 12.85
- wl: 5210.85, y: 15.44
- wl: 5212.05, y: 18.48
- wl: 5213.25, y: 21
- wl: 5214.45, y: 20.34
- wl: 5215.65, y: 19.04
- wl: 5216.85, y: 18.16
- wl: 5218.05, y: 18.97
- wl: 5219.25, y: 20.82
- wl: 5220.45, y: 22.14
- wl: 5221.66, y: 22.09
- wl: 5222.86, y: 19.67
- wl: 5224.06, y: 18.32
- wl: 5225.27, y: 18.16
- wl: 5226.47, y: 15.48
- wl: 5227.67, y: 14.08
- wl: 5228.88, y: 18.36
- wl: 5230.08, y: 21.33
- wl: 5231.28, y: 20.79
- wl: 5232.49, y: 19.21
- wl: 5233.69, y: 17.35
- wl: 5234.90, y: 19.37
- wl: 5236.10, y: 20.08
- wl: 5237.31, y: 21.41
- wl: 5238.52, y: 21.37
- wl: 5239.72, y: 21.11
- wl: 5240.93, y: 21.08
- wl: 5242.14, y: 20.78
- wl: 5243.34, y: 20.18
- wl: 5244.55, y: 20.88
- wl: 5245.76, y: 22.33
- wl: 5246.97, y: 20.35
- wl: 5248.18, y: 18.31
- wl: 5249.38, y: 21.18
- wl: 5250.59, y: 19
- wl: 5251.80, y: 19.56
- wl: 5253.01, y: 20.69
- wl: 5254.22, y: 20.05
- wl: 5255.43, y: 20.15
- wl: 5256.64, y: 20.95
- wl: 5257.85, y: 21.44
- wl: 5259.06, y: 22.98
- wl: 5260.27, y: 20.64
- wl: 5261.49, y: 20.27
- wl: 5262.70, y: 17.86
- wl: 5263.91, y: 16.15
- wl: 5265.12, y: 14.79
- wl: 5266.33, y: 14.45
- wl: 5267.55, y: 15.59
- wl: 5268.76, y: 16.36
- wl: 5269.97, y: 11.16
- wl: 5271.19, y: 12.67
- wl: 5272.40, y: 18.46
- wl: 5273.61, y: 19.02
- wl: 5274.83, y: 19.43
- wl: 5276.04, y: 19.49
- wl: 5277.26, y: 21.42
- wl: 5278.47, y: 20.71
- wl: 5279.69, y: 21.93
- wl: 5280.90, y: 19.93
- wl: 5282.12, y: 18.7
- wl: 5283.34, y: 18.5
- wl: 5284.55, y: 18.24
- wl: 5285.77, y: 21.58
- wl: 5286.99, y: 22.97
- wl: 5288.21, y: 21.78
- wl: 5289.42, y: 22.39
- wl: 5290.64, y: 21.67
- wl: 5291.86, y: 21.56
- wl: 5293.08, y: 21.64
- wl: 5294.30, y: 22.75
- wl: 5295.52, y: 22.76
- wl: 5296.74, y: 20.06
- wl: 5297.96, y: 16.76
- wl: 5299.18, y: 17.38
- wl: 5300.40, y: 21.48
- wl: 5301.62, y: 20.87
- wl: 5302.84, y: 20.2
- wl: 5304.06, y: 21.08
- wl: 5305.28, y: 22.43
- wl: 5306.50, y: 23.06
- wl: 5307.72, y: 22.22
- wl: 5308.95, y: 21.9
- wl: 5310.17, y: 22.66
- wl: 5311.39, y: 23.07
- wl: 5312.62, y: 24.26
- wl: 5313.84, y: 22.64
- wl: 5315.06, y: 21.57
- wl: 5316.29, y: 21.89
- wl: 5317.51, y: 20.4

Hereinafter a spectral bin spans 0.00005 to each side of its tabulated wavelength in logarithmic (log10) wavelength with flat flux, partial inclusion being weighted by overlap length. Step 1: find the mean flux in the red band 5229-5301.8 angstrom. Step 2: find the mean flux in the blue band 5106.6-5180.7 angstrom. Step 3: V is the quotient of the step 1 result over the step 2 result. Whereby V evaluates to 1.23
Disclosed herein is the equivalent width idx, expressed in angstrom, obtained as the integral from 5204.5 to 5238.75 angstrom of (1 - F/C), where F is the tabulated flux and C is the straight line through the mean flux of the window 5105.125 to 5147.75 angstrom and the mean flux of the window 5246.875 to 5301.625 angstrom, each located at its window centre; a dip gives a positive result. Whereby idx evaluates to 0.9 angstrom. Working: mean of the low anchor 17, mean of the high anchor 19.5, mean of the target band 18.1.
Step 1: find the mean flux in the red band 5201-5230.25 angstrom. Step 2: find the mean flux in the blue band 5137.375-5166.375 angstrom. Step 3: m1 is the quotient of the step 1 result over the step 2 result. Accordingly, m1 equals 1.1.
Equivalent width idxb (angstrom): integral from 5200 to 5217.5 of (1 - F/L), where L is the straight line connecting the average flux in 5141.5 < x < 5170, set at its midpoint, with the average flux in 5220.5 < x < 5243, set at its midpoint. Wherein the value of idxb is 1.5 angstrom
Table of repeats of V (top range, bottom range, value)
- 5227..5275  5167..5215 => 1.29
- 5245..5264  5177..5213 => 1.31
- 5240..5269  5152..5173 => 1.31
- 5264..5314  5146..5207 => 1.32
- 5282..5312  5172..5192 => 1.60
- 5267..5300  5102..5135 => 1.12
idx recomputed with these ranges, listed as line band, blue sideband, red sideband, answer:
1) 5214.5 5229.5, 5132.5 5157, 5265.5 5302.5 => -0.7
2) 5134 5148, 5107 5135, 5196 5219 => 0.8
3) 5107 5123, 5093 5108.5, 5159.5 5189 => -1.0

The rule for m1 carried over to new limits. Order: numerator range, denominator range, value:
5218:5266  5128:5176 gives 1.28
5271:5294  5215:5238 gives 1.06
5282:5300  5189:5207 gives 1.19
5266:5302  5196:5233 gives 1.08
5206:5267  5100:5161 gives 1.12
